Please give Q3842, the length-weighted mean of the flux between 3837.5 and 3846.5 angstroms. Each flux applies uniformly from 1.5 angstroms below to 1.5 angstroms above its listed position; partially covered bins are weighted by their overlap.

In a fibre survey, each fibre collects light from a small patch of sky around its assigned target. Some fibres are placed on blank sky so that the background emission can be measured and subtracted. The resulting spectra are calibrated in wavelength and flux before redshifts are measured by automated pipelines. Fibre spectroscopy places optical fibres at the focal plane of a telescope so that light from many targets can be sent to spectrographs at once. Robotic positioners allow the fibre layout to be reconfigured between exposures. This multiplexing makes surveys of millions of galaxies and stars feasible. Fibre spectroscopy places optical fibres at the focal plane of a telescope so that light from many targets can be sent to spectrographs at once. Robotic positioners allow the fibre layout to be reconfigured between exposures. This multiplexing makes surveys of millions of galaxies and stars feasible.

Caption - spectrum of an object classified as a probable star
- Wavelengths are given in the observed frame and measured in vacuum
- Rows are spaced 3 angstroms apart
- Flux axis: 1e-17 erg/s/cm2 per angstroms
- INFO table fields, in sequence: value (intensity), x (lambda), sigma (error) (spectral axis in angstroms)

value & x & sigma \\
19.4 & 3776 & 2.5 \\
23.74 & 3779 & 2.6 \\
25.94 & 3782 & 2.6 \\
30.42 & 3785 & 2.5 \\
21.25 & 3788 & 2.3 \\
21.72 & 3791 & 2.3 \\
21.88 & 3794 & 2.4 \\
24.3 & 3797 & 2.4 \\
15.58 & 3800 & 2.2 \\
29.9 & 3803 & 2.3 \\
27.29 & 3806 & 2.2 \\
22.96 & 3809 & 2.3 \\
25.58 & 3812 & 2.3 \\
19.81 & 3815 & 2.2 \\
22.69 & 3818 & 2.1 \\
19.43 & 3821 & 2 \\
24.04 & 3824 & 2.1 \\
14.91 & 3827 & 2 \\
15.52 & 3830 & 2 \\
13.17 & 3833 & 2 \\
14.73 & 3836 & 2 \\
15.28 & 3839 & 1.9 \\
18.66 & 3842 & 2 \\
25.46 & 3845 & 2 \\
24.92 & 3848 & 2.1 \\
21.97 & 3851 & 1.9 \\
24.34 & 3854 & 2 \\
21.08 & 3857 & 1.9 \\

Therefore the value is 19.8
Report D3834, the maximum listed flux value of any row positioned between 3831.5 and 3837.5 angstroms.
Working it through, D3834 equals 14.73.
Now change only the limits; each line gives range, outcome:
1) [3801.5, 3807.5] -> 29.9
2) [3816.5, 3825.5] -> 24.04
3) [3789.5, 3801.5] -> 24.3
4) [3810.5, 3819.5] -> 25.58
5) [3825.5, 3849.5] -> 25.46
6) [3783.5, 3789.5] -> 30.42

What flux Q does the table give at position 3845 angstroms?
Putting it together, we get 25.46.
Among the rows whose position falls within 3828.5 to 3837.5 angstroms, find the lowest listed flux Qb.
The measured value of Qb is 13.17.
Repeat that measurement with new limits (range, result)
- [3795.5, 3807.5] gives 15.58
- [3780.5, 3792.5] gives 21.25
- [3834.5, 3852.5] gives 14.73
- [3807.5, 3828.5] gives 14.91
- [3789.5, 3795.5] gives 21.72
